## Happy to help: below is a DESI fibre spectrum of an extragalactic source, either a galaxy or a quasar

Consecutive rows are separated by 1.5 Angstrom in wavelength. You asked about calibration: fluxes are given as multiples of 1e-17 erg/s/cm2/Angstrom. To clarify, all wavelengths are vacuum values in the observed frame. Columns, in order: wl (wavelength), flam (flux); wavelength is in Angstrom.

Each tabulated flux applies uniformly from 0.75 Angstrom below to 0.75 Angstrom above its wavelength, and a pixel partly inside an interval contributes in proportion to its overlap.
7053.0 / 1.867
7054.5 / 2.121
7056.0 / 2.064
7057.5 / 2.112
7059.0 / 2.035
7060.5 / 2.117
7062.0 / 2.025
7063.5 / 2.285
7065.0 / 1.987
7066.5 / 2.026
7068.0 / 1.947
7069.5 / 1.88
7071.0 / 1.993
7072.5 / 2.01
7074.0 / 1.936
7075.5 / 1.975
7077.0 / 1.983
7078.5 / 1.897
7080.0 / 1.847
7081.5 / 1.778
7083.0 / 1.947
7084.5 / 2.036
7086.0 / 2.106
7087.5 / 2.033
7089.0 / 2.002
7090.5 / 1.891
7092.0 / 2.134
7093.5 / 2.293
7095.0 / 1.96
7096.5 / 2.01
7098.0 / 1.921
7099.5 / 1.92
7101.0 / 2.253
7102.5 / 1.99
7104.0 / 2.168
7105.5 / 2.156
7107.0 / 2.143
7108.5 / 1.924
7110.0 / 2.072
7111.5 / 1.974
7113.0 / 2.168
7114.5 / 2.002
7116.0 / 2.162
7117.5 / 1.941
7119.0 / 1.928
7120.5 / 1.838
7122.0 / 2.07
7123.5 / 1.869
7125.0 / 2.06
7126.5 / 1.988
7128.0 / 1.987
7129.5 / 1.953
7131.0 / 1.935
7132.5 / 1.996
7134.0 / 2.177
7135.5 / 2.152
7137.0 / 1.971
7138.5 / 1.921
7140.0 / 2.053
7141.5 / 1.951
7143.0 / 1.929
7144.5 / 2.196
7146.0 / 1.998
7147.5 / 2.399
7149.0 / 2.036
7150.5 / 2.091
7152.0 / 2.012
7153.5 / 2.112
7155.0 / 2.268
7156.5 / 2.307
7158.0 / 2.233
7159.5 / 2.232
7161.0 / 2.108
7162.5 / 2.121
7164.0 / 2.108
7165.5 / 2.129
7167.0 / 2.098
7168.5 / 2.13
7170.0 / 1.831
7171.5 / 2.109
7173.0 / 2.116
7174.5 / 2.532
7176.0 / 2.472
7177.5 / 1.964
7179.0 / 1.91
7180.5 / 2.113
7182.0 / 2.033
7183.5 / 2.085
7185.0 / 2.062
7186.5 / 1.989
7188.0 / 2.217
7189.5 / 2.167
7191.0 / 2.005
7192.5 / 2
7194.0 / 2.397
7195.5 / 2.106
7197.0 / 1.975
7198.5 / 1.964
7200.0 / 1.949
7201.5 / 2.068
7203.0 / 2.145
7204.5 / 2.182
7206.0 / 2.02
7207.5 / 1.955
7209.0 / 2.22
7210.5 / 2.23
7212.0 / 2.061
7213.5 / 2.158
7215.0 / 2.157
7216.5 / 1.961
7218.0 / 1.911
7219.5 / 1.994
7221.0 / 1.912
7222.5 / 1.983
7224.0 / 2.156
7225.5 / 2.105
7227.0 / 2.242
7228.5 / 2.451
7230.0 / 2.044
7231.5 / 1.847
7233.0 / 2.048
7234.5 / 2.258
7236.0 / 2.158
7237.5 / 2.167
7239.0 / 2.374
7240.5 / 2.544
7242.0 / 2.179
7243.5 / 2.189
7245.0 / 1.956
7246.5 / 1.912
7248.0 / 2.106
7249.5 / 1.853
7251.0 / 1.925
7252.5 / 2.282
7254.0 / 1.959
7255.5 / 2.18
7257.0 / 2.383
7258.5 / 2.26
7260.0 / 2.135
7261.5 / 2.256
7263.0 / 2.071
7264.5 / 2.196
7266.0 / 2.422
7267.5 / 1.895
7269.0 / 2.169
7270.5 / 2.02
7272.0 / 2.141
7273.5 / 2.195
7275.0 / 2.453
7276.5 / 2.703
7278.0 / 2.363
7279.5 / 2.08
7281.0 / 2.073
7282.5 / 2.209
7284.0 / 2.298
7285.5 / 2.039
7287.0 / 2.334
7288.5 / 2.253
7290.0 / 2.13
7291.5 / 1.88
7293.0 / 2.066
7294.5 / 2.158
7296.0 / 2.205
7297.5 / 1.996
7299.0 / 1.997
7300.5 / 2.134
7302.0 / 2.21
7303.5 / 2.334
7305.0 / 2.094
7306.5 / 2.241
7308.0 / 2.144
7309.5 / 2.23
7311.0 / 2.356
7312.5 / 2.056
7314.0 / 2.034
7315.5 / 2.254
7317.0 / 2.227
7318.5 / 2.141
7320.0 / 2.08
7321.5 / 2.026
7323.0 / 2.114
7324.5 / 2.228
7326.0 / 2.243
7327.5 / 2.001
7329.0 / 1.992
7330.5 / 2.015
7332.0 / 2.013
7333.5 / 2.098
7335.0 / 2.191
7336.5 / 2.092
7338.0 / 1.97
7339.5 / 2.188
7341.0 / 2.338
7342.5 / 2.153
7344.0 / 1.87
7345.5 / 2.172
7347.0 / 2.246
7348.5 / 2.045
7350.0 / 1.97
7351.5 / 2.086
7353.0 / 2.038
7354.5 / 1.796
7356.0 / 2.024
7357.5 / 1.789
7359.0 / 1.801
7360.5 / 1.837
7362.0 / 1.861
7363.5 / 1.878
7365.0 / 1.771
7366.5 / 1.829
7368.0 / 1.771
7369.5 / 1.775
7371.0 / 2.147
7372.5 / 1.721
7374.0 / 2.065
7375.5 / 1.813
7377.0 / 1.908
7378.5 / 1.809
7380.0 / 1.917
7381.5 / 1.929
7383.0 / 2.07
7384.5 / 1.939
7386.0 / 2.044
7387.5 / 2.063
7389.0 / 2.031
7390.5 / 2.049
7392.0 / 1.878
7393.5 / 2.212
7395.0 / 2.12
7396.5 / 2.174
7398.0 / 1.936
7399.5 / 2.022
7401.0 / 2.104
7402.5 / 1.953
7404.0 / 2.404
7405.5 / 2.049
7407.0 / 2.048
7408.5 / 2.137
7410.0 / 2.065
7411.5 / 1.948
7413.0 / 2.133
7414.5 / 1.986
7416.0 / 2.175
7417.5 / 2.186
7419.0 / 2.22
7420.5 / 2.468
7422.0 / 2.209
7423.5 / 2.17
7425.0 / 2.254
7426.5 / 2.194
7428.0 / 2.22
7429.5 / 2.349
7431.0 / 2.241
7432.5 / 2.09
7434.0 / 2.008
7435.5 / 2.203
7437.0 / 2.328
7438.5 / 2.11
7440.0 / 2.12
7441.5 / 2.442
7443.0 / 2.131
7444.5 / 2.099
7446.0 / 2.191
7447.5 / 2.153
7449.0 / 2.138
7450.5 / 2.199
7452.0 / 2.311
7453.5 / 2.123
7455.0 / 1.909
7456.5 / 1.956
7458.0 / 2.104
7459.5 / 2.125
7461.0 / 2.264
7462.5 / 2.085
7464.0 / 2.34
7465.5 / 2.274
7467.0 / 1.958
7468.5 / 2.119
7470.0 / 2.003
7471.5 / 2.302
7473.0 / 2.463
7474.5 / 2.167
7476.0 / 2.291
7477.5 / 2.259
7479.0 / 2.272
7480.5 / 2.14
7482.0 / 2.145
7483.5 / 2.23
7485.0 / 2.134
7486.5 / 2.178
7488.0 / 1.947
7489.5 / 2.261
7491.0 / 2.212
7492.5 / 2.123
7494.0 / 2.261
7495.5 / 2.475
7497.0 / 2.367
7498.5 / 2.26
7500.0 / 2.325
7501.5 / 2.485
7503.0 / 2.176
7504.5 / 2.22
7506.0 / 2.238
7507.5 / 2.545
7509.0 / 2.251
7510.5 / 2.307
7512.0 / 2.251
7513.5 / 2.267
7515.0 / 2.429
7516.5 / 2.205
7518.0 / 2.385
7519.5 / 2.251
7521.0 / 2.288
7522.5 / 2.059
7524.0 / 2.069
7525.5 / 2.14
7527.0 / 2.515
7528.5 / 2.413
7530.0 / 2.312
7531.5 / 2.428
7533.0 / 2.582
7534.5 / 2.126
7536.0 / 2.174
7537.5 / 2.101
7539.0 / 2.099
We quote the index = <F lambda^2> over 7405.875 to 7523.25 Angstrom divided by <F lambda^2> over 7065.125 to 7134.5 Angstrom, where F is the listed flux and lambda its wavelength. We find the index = 1.2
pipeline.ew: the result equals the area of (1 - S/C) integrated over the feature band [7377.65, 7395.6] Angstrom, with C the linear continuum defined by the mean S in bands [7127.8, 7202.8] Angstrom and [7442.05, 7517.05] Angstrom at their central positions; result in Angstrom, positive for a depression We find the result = 1.4 Angstrom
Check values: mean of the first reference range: 2.09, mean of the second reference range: 2.21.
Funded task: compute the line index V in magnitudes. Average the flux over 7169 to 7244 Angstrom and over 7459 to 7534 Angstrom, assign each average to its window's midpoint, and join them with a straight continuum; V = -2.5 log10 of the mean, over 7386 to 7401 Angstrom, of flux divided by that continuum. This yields 0.08 mag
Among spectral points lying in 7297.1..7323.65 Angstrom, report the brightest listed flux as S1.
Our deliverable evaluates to 2.356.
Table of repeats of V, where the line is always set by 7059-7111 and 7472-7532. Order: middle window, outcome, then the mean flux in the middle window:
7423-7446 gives 0.015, 2.2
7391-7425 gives 0.046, 2.12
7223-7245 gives -0.040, 2.19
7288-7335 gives 0.013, 2.13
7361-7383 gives 0.167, 1.88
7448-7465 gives 0.048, 2.14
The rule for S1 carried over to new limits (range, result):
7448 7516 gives 2.545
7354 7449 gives 2.468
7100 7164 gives 2.399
